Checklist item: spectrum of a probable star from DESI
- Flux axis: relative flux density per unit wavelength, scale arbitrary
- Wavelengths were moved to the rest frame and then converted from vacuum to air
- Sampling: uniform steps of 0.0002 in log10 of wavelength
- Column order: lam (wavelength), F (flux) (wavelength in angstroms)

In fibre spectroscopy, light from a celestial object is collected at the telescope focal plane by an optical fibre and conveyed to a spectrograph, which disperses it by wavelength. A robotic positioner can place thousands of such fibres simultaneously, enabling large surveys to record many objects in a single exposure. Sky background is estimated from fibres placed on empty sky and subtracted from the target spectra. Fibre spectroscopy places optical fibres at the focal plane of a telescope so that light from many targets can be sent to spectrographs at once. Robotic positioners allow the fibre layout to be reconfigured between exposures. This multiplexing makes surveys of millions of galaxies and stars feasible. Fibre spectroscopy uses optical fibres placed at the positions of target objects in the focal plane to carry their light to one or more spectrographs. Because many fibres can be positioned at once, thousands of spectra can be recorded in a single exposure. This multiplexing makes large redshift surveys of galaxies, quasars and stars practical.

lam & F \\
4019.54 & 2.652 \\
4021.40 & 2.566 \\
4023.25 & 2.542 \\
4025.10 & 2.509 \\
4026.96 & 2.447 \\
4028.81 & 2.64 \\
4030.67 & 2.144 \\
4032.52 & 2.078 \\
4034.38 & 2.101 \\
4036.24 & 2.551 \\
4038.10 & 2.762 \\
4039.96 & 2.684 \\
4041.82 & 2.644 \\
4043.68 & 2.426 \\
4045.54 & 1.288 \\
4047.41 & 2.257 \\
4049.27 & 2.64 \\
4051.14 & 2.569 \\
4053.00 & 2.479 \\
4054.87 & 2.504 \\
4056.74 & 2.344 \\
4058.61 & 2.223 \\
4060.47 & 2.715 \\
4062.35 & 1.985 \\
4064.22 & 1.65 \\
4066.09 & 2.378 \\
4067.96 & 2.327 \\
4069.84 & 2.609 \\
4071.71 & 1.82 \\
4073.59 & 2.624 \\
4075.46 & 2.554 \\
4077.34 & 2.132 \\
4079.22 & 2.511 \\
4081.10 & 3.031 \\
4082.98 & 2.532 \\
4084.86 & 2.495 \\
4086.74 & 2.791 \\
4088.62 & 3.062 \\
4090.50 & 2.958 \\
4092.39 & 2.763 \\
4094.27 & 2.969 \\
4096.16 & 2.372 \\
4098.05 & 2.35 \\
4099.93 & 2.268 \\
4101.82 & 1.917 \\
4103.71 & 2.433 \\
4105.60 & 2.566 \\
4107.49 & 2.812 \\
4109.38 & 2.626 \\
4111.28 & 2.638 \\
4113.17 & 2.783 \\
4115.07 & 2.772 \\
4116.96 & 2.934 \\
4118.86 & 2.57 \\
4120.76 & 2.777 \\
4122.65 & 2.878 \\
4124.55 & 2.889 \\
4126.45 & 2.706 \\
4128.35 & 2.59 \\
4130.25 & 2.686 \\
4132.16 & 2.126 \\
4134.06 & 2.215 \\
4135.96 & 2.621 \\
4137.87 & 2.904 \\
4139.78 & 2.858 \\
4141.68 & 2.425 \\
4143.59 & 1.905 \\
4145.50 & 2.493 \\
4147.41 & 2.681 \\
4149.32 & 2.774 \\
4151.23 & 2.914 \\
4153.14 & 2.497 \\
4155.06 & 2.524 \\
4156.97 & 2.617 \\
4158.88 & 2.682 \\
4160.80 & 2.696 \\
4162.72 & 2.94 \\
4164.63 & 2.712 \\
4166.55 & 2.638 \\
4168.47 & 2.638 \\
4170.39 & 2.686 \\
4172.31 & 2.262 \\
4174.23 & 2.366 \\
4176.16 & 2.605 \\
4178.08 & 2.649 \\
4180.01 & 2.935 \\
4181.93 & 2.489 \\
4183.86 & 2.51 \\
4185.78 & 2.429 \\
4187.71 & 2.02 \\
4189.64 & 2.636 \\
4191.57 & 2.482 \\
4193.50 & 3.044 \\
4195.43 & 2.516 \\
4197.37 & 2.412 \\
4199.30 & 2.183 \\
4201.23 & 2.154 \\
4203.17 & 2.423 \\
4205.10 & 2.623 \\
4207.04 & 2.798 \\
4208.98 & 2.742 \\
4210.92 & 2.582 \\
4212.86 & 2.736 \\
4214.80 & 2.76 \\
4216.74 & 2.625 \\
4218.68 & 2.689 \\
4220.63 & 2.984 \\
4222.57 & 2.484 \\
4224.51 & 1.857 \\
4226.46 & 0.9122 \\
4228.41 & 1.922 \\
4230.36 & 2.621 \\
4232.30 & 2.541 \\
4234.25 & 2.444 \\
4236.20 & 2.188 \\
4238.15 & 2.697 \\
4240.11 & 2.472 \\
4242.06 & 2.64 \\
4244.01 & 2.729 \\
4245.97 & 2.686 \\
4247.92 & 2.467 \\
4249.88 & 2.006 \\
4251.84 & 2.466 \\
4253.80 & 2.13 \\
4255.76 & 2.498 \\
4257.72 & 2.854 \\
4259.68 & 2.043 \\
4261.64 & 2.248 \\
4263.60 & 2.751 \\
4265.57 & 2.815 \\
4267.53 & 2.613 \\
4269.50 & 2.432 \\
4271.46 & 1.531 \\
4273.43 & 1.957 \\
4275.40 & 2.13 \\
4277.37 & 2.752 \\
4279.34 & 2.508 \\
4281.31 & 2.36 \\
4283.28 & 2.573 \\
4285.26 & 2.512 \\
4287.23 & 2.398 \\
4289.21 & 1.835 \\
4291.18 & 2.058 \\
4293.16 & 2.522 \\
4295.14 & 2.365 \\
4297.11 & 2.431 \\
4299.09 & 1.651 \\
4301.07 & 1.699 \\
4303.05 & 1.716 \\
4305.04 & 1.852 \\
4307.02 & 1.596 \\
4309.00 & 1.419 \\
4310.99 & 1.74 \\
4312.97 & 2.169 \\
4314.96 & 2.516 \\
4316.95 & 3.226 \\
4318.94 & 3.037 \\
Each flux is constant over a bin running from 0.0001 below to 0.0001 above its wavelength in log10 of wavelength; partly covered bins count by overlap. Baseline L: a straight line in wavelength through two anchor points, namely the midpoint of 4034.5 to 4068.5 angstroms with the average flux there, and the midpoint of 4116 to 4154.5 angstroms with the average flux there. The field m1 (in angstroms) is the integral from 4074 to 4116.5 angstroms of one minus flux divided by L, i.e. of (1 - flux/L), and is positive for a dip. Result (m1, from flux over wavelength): -2.0 angstroms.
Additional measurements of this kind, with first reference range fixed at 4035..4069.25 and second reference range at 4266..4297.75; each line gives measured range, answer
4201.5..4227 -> -1.8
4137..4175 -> -4.4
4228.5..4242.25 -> -0.8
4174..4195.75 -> -2.1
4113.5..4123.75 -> -1.9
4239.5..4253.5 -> -0.9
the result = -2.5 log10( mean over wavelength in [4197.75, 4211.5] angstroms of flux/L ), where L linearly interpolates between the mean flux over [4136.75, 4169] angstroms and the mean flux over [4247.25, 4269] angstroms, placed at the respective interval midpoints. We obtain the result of 0.021 mag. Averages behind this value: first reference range 2.64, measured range 2.5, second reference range 2.44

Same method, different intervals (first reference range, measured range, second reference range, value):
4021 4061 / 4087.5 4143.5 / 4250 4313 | -0.122 mag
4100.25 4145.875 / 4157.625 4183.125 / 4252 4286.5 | -0.047 mag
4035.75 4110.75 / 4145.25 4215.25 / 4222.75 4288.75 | -0.083 mag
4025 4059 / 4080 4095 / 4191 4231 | -0.175 mag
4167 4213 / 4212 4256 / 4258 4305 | -0.005 mag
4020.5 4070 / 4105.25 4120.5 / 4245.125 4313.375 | -0.170 mag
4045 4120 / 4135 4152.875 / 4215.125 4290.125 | -0.071 mag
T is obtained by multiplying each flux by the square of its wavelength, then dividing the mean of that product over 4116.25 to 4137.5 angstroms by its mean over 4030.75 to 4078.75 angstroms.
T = 1.17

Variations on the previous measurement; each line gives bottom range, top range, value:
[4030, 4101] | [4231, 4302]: 1.07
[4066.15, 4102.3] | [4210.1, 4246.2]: 1.03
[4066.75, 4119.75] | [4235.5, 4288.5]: 1.02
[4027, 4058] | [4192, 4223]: 1.19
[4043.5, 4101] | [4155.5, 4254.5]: 1.09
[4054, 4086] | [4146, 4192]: 1.15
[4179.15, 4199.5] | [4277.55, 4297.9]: 0.98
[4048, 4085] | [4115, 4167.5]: 1.14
